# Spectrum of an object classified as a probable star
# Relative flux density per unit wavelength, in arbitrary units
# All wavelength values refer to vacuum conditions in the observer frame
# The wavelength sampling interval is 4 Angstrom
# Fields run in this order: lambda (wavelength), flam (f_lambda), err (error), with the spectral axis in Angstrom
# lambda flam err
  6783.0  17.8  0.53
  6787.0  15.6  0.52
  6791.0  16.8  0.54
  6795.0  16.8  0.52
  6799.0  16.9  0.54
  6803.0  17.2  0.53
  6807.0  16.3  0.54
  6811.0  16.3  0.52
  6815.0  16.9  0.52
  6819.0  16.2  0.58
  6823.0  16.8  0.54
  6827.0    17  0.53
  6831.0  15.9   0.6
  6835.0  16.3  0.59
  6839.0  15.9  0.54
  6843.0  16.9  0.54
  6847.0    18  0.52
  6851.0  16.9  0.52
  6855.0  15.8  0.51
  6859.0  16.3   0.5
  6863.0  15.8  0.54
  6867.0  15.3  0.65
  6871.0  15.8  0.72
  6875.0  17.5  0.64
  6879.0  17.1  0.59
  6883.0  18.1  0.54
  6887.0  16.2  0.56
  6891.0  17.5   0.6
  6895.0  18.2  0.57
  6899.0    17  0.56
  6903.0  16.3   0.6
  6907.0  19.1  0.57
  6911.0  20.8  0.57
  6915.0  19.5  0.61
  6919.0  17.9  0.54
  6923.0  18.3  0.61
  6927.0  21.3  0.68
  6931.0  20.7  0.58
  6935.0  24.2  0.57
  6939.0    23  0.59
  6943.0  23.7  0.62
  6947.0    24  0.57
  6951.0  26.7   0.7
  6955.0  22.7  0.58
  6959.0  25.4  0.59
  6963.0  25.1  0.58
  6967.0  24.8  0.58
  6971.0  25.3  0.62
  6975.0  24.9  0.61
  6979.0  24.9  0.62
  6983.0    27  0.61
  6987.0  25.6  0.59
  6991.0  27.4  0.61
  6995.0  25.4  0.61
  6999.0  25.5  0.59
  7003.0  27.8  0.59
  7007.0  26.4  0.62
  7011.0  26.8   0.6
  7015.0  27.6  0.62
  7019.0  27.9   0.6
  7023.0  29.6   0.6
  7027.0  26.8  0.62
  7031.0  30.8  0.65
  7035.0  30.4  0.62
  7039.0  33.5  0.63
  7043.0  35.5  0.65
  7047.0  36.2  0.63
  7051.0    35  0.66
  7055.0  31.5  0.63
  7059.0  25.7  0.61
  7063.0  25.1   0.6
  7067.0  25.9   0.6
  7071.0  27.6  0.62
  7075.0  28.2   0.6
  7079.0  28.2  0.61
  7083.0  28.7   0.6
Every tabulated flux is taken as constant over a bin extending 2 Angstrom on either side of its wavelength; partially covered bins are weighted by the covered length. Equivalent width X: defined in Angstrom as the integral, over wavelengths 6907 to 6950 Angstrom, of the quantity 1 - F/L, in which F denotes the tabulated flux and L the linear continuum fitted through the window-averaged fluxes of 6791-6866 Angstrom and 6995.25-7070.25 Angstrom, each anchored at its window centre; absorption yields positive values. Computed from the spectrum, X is 2.7 Angstrom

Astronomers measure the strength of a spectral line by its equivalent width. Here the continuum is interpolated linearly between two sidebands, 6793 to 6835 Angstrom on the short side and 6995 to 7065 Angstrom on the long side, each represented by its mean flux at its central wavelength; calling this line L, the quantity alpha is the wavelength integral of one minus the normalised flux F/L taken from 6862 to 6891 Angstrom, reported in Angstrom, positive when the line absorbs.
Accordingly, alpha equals 5.3 Angstrom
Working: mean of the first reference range 16.6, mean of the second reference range 29.4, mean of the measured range 16.6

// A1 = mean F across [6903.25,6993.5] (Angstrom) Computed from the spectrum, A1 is 23.2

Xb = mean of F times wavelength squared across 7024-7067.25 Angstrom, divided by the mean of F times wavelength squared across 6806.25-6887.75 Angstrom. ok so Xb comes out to 2.0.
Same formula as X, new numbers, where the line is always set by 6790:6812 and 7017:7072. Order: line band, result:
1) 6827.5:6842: 1.9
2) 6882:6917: 6.5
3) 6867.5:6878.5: 2.2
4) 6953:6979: 1.1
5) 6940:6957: 0.4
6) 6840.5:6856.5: 2.0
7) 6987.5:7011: 1.0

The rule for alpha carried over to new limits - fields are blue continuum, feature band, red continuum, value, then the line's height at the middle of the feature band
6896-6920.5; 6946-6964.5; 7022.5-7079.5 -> -2.1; 22.3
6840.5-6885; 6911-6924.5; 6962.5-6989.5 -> 1.3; 20.9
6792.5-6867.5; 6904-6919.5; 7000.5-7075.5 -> 1.7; 21.6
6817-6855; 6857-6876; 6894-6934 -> 1.6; 17.6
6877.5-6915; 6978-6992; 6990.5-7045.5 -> -0.2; 25.8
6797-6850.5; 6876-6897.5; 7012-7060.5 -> 3.6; 20.9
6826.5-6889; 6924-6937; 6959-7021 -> 0.0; 21.8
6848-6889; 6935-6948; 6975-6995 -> -0.7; 22.5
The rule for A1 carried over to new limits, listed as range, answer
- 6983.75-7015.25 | 26.5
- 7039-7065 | 31.7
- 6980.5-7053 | 29.1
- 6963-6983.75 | 25.3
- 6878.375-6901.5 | 17.3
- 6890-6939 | 19.4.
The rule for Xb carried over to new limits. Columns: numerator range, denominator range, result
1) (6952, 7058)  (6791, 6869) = 1.79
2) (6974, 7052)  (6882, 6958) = 1.45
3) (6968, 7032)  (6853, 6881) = 1.71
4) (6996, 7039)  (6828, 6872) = 1.81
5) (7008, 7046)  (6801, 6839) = 1.93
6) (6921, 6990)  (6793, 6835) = 1.51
